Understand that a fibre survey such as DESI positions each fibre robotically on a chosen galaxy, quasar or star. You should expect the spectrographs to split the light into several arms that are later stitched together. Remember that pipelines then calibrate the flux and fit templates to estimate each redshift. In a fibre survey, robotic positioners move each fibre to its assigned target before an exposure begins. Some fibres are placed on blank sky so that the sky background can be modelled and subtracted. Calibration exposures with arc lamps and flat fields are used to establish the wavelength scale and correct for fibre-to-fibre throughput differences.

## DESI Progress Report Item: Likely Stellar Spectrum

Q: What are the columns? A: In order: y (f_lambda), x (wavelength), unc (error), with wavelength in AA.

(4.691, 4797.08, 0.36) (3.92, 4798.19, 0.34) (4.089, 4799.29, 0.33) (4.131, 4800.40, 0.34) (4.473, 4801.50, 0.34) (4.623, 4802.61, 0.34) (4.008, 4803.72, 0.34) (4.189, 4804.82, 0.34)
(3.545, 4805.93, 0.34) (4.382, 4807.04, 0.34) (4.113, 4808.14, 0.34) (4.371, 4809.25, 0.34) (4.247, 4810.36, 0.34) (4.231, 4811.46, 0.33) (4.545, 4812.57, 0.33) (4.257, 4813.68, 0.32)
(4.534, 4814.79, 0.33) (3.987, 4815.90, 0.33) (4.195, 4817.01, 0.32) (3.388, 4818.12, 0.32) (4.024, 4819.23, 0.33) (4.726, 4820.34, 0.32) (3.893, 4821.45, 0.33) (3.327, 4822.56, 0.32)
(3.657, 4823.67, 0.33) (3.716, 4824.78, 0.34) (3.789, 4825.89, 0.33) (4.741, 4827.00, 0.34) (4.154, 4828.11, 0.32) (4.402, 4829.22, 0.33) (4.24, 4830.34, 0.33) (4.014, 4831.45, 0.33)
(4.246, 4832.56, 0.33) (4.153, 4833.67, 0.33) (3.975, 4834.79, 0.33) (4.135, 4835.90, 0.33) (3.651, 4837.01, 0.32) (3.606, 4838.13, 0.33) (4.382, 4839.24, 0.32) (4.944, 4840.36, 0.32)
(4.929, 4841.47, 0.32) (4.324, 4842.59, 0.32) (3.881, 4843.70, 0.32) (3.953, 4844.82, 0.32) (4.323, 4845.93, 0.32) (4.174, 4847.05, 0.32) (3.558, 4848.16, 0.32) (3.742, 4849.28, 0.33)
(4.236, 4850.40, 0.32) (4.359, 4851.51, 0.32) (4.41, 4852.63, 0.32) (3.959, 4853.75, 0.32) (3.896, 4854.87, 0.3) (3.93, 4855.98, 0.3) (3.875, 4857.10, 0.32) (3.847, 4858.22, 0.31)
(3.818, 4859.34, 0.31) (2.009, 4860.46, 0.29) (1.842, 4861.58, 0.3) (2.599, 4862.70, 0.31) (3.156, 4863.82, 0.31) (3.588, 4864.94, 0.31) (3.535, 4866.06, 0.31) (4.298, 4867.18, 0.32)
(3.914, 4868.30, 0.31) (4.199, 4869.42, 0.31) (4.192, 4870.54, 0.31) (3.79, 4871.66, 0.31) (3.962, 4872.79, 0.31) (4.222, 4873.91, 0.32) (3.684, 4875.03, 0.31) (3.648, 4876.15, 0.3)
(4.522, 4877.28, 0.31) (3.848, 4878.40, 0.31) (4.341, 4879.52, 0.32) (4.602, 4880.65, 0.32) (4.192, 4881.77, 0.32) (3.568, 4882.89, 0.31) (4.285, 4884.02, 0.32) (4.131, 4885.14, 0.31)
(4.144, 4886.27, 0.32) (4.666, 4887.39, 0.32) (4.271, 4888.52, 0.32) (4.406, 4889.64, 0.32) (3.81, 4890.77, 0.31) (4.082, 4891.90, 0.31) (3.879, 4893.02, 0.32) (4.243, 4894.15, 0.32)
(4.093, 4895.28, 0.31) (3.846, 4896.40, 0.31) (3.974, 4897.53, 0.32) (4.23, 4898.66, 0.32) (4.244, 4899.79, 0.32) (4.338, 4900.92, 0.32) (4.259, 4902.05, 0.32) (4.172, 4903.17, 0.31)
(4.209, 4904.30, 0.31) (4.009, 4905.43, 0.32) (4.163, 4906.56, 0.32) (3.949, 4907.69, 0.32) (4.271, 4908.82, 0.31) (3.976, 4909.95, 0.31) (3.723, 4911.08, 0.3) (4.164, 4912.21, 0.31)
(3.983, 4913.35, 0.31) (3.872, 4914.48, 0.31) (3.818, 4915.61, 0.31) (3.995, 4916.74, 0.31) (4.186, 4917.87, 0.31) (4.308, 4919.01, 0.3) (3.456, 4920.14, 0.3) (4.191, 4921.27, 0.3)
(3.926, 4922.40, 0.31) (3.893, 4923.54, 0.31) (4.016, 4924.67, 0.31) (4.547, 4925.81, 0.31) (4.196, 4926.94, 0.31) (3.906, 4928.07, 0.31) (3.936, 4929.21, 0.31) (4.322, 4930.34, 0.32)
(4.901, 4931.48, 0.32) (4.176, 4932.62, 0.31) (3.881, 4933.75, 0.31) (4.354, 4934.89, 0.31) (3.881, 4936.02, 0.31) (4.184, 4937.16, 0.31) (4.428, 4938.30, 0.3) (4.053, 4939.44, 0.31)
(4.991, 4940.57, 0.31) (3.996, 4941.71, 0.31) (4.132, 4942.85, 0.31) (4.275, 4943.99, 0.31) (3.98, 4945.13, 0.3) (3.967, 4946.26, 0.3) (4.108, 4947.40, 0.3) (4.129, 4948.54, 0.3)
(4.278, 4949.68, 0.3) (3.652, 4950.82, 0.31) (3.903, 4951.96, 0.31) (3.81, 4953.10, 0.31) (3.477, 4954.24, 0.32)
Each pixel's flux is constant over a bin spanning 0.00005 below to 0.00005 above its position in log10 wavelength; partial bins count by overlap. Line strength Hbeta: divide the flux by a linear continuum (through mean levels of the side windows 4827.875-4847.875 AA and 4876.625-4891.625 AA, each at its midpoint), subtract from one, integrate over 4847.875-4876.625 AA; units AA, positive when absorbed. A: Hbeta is 3.4 AA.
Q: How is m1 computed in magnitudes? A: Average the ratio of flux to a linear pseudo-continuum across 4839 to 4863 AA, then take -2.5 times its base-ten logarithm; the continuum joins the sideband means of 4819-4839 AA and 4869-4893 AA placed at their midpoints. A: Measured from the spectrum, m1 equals 0.054 mag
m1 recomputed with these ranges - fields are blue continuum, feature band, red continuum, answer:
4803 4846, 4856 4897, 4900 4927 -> 0.06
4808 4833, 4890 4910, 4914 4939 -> 0.00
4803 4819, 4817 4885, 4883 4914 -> 0.05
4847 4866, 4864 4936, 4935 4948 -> -0.05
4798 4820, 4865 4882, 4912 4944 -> 0.03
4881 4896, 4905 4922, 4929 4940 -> 0.05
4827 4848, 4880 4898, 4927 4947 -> 0.02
